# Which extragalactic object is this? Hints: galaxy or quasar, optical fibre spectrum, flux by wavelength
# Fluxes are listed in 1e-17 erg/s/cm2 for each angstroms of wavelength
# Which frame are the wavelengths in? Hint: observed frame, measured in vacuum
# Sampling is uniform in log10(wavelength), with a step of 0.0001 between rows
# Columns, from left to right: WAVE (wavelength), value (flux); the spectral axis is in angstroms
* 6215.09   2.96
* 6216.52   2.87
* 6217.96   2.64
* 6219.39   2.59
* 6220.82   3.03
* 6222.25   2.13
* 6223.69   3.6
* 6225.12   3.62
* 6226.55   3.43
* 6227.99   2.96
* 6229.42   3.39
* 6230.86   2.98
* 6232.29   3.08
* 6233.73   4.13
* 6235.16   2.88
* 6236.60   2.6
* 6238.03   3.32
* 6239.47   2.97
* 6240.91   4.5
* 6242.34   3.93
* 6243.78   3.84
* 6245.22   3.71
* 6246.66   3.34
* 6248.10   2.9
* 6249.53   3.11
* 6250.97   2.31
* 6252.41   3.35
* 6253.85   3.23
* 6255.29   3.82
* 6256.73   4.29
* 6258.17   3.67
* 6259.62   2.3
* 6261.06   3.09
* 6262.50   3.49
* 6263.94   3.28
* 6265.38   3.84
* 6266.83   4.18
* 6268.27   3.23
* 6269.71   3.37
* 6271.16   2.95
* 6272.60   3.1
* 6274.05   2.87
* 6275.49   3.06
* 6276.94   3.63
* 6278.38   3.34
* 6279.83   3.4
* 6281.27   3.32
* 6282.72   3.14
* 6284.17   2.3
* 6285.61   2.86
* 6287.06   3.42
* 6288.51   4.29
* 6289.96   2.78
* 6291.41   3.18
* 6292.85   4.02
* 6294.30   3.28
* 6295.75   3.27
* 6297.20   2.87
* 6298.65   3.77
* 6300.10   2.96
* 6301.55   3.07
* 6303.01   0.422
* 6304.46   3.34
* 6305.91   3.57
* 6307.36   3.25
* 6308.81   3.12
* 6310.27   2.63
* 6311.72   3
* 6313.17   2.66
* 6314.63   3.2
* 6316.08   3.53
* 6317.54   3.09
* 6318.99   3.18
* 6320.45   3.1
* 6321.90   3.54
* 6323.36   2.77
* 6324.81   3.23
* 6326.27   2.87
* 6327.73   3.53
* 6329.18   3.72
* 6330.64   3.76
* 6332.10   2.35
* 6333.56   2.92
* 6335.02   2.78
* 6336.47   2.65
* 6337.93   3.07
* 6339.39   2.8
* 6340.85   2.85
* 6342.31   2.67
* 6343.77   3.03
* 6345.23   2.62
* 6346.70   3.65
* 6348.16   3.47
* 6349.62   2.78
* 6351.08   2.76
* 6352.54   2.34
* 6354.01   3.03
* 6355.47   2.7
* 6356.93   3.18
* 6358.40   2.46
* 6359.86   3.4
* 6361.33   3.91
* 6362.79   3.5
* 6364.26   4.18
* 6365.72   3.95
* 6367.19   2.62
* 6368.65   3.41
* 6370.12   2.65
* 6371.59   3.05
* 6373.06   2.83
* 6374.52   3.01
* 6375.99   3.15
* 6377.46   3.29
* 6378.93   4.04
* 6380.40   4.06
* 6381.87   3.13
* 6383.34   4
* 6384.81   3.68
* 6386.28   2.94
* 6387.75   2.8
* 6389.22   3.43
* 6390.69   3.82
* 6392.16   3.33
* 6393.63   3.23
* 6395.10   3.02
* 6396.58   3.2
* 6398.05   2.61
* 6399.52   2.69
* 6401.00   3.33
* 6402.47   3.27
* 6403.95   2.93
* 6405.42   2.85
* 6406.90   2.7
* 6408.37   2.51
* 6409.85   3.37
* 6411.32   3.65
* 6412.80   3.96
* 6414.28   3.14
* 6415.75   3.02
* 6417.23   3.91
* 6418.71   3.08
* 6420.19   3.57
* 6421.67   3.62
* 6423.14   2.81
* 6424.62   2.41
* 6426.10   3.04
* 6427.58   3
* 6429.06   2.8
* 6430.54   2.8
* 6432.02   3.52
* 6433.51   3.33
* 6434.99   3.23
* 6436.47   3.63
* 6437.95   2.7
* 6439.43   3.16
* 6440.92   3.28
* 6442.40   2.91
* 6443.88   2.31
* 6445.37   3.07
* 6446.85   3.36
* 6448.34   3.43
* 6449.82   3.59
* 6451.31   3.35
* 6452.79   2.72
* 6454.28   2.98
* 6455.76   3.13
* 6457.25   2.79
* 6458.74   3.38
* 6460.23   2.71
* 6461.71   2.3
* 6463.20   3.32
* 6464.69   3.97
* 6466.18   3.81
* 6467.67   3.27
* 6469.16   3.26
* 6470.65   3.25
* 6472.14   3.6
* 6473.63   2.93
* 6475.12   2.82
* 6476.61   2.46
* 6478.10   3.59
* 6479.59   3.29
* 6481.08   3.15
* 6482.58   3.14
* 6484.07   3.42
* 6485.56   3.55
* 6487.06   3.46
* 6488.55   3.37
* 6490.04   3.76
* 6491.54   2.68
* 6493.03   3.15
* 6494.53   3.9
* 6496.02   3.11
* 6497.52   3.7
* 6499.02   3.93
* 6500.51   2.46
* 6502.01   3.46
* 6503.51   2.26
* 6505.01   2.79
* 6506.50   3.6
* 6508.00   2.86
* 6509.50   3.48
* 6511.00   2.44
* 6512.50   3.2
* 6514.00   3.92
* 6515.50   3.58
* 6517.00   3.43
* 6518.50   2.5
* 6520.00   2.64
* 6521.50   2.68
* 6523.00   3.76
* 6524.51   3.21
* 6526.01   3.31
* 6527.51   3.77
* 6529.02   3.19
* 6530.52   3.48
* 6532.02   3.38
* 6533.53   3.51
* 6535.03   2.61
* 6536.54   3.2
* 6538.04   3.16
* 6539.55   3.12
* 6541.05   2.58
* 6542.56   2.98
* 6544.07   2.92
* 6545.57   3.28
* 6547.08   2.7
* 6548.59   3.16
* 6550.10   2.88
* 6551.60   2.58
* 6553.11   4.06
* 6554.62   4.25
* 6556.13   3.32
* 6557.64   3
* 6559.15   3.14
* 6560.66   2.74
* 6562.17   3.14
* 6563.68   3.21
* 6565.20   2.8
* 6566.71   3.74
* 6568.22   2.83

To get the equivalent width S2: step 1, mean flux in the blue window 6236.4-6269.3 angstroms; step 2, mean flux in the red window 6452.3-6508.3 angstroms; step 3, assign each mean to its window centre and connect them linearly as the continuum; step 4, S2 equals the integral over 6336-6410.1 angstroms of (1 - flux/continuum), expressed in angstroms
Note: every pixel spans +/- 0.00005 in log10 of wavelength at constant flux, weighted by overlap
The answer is 3.7 angstroms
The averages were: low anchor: 3.42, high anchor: 3.2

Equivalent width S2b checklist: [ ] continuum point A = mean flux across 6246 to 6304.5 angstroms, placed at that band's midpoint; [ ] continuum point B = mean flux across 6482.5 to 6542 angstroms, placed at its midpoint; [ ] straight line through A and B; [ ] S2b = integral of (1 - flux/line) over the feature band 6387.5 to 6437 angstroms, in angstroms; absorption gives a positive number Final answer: 0.7 angstroms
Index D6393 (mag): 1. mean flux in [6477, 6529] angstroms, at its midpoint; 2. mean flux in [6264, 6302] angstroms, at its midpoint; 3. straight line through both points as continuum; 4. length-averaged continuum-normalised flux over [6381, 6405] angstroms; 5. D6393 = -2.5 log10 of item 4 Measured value 0.018 mag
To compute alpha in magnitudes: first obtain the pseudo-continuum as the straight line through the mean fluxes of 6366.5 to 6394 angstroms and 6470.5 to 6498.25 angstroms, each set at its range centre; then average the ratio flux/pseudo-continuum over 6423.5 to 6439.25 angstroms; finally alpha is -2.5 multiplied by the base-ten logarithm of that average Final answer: 0.08 mag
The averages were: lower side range 3.29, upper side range 3.28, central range 3.04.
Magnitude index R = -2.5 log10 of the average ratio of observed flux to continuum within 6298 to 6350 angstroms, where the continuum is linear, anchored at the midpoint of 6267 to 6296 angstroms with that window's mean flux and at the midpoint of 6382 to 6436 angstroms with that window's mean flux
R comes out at 0.07 mag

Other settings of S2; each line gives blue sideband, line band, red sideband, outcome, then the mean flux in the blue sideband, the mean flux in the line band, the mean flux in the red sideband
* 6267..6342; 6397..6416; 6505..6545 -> 0.3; 3.11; 3.08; 3.17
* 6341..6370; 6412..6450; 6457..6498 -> 0.4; 3.12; 3.17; 3.26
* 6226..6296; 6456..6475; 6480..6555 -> 0.2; 3.32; 3.2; 3.21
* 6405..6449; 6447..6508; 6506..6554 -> -1.3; 3.14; 3.22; 3.16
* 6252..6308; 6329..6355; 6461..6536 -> 2.4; 3.25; 2.94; 3.23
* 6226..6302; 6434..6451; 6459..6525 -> 0.4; 3.31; 3.16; 3.21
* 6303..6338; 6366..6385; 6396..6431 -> -1.4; 3.06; 3.31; 3.1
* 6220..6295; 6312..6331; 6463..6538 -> 0.4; 3.3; 3.23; 3.25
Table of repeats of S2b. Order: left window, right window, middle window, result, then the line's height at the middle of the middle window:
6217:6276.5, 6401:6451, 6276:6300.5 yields -0.3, 3.24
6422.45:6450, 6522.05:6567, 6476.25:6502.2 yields -1.6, 3.13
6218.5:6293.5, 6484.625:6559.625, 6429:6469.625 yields 1.0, 3.23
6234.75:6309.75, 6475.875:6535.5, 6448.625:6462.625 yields 1.0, 3.24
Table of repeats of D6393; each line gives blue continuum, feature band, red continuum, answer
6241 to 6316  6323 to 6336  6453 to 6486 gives 0.039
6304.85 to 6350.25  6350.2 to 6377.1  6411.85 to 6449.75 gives -0.002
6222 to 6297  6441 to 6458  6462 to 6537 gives 0.066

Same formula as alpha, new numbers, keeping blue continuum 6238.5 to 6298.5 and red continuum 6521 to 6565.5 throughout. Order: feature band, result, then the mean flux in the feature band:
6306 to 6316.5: 0.082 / 3.07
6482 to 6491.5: -0.062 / 3.4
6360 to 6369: -0.097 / 3.59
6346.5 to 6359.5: 0.132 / 2.92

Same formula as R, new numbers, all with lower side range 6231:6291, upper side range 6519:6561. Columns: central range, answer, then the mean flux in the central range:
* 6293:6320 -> 0.09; 3.03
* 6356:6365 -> -0.05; 3.42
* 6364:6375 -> 0.03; 3.18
